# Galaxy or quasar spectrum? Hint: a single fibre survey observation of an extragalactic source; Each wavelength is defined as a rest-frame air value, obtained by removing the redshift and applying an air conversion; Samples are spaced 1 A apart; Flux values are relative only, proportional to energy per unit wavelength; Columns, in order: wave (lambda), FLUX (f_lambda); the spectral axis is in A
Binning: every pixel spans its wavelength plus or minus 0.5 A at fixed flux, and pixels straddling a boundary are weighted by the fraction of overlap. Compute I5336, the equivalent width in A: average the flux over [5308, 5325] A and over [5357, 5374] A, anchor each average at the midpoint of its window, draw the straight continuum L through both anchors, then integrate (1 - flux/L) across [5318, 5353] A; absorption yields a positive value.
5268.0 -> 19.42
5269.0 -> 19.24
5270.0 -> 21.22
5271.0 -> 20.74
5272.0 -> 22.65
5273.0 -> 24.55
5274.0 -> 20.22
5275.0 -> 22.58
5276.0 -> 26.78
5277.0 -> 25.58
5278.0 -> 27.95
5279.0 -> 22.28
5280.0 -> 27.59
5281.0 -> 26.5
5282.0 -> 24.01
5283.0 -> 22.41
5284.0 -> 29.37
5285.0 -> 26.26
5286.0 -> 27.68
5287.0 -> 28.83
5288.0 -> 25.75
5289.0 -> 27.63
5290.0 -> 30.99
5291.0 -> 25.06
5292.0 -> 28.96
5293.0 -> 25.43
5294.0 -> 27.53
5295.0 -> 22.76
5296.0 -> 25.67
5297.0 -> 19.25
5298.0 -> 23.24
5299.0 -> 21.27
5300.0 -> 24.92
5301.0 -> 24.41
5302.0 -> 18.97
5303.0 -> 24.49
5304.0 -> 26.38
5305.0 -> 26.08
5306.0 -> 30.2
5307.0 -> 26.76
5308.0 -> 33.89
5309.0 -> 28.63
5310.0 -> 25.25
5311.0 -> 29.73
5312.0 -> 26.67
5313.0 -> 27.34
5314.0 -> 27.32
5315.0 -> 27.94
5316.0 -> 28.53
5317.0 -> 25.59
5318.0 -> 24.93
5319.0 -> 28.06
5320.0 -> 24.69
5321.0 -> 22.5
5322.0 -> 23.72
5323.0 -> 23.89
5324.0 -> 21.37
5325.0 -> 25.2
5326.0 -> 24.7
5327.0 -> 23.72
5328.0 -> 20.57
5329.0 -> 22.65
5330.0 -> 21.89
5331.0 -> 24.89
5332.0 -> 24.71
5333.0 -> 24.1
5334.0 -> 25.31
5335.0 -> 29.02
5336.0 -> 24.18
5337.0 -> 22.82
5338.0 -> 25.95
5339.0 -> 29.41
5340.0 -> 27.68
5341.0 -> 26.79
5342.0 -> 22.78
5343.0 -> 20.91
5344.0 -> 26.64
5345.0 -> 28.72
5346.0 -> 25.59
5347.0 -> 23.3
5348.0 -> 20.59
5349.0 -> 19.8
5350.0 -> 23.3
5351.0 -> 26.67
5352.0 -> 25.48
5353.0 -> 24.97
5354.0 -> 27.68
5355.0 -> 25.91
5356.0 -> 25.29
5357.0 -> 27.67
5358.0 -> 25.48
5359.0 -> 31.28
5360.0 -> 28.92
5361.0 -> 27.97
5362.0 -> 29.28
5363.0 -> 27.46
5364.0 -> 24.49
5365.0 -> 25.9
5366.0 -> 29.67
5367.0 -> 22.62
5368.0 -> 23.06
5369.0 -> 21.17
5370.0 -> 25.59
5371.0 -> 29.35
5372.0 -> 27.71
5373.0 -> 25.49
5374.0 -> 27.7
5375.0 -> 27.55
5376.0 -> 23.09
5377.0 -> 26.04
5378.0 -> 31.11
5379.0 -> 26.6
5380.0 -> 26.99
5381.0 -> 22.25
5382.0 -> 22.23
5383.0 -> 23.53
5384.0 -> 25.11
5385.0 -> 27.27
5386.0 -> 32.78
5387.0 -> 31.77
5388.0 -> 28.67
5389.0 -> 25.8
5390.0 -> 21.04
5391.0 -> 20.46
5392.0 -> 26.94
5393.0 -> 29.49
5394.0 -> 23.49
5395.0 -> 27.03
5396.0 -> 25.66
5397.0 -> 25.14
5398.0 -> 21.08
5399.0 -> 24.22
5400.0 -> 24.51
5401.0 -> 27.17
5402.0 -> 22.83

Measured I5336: 2.5 A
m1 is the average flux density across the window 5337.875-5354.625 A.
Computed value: 25.1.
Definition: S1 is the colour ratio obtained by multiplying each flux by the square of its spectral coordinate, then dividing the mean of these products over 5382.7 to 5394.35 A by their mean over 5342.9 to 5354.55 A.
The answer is 1.09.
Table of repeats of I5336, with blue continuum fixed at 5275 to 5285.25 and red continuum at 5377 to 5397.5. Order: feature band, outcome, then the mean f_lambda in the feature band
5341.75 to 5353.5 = 0.86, 24.1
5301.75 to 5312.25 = -0.56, 27.2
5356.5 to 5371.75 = -0.36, 26.7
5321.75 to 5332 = 1.02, 23.3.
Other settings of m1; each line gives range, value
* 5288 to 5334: 25.4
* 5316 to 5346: 24.8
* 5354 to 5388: 26.7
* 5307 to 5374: 25.7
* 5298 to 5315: 26.3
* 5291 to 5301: 24.4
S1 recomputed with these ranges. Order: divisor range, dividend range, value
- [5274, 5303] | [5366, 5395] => 1.07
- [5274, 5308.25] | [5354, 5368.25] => 1.08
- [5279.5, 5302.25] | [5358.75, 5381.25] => 1.07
